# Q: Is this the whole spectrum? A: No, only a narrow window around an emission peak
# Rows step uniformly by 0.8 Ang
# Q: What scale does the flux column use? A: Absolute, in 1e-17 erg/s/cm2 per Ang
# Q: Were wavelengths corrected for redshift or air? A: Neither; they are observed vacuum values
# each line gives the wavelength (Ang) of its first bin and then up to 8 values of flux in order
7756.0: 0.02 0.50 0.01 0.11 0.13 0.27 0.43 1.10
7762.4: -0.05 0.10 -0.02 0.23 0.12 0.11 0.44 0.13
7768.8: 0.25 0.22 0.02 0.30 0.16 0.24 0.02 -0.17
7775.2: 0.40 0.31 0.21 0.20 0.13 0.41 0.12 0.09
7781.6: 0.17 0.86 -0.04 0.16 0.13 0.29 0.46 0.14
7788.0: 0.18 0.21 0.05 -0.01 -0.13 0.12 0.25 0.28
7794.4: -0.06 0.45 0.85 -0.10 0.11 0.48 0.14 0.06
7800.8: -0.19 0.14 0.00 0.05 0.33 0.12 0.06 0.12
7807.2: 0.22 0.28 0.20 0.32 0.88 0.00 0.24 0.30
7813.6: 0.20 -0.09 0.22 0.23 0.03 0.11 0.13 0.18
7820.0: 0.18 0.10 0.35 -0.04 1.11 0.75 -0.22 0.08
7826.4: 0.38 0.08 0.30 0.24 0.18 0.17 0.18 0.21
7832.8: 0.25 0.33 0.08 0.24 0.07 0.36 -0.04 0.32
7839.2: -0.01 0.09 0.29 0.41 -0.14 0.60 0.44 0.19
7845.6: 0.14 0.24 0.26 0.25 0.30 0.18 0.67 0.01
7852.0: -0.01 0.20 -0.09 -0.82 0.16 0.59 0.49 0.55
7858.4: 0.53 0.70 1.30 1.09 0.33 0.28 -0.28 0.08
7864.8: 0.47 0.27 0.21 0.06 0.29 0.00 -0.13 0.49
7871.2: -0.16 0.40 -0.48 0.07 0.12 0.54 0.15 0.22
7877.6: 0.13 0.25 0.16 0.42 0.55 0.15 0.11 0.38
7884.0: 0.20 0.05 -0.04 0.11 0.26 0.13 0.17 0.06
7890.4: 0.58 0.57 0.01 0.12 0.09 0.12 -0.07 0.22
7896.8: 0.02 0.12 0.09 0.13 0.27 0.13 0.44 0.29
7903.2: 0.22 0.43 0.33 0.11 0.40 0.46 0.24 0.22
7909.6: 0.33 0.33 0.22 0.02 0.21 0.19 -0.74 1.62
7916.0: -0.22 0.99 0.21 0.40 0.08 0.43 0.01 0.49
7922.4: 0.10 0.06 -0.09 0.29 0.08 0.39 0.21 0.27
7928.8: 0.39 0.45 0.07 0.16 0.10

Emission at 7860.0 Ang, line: H-gamma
